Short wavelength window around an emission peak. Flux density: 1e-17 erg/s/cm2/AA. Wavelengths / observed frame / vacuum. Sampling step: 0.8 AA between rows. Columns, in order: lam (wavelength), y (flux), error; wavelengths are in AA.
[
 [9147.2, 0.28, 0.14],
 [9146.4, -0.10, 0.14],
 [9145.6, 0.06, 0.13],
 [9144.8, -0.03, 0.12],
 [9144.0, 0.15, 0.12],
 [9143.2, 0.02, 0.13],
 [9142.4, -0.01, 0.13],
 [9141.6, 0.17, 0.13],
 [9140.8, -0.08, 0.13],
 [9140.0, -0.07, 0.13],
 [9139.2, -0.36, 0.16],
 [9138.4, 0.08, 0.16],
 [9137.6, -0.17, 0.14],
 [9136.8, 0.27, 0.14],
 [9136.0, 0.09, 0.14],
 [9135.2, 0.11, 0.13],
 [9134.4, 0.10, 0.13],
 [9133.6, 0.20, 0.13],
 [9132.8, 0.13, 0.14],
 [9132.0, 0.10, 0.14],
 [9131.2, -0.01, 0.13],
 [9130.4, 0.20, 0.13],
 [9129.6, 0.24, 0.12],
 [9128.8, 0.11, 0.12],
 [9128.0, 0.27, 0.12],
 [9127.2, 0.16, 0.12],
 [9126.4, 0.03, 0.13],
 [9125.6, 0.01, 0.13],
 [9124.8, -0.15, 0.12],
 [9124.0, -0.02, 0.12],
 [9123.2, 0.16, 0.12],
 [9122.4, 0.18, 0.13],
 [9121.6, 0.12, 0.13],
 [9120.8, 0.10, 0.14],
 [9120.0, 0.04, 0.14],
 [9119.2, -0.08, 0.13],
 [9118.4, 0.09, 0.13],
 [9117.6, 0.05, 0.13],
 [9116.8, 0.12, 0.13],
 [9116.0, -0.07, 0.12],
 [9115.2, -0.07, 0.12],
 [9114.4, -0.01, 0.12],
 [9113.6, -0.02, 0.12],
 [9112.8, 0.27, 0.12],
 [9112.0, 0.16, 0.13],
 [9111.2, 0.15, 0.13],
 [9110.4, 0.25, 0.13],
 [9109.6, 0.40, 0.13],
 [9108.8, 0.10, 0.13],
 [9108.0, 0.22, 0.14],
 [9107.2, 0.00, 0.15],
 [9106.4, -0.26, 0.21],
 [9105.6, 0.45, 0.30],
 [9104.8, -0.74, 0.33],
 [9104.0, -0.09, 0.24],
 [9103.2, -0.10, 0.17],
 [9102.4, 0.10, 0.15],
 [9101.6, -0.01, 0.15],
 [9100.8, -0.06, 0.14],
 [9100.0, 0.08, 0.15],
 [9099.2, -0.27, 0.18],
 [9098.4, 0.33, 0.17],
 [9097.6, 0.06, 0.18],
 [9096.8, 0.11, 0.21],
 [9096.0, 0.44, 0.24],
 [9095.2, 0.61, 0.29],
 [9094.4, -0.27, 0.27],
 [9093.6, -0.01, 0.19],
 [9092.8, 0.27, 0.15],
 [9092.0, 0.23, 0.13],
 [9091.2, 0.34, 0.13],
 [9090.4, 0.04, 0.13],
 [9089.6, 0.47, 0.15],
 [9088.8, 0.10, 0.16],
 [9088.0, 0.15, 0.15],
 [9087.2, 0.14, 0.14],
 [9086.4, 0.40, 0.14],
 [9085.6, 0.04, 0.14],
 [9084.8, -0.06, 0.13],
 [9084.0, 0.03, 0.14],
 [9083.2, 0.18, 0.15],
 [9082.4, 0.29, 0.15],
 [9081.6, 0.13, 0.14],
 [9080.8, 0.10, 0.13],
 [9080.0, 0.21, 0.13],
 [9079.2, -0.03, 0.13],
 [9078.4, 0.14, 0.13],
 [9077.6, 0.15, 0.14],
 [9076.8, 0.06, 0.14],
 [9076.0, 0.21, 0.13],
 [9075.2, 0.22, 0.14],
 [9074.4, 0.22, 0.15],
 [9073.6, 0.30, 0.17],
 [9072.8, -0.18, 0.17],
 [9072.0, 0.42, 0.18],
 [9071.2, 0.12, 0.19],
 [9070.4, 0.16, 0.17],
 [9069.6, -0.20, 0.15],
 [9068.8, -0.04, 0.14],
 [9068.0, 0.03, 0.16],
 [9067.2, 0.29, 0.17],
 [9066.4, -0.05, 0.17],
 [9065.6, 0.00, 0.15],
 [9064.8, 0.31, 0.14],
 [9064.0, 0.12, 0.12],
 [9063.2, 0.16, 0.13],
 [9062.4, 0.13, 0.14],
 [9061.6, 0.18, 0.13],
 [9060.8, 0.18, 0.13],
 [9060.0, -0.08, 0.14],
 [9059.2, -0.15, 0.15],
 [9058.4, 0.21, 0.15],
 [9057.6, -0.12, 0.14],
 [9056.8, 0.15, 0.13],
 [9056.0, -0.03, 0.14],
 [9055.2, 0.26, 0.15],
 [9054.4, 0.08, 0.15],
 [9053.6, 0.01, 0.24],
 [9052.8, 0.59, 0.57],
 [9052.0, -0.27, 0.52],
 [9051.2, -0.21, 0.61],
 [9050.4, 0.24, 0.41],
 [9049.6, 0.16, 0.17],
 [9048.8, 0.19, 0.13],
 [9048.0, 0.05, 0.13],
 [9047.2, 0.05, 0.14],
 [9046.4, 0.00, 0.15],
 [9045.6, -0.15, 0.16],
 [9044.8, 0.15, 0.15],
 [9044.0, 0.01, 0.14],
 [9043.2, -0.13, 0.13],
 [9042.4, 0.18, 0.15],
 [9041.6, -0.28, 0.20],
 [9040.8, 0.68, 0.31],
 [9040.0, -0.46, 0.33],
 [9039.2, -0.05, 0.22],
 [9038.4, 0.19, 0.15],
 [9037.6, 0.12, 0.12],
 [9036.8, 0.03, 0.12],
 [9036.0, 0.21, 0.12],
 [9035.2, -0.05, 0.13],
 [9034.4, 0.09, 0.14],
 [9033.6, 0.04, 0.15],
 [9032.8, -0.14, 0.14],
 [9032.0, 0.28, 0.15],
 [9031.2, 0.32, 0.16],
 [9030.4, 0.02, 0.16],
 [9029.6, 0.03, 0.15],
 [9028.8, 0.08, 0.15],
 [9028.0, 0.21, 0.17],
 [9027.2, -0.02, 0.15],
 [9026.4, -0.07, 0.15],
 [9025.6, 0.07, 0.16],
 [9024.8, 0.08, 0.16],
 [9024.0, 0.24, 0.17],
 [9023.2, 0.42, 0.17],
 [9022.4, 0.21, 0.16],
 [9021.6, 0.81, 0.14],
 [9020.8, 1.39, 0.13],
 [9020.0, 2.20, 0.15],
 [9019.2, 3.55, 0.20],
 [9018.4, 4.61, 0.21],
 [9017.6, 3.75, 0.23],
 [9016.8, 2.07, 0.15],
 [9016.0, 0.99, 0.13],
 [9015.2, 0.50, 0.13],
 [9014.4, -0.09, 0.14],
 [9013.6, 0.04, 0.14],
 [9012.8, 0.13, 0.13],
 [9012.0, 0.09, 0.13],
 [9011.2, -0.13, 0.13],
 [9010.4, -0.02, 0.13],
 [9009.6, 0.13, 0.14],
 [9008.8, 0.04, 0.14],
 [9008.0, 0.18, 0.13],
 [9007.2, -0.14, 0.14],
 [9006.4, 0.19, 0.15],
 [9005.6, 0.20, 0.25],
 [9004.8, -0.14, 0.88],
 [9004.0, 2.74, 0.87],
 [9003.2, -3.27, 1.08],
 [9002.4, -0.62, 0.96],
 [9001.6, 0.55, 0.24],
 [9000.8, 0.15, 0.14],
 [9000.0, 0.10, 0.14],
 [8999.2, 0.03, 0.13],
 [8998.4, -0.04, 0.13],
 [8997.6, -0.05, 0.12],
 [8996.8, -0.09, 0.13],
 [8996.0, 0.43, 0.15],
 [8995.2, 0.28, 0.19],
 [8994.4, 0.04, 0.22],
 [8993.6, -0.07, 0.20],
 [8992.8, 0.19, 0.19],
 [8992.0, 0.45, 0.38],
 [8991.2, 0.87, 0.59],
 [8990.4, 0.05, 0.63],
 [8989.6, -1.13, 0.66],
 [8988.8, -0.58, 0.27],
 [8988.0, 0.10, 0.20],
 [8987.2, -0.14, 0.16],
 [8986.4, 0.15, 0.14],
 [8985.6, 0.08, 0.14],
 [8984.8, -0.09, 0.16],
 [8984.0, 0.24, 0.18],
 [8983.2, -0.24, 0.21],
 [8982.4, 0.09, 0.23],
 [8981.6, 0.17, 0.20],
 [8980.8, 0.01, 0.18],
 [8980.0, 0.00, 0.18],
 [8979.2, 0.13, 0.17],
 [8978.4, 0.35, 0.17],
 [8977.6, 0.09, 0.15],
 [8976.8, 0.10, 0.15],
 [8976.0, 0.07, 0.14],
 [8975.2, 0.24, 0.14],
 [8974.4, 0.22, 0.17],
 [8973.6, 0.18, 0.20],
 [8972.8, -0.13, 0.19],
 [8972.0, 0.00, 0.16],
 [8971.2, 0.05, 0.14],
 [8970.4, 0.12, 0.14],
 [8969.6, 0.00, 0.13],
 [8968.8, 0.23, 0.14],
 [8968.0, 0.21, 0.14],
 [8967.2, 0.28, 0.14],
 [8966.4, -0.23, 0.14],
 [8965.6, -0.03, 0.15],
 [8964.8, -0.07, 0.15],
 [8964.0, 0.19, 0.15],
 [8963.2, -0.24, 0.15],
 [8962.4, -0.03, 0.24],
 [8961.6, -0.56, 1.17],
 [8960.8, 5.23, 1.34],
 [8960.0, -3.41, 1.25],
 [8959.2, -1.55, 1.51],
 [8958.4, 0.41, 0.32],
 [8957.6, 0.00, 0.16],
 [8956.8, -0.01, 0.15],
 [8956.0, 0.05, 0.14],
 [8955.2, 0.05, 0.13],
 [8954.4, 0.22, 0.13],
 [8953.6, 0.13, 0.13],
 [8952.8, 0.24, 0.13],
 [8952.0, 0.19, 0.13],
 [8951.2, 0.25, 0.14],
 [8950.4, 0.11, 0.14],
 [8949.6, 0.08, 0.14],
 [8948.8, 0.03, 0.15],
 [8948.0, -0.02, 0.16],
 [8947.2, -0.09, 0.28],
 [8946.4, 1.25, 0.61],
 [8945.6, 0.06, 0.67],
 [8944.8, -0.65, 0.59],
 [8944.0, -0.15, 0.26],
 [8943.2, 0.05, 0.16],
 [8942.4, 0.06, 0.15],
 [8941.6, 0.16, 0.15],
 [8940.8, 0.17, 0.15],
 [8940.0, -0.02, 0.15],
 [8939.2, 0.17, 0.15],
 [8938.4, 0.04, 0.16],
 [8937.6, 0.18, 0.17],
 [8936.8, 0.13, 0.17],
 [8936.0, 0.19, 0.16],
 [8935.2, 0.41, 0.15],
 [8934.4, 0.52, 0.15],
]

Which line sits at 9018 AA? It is [O III]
